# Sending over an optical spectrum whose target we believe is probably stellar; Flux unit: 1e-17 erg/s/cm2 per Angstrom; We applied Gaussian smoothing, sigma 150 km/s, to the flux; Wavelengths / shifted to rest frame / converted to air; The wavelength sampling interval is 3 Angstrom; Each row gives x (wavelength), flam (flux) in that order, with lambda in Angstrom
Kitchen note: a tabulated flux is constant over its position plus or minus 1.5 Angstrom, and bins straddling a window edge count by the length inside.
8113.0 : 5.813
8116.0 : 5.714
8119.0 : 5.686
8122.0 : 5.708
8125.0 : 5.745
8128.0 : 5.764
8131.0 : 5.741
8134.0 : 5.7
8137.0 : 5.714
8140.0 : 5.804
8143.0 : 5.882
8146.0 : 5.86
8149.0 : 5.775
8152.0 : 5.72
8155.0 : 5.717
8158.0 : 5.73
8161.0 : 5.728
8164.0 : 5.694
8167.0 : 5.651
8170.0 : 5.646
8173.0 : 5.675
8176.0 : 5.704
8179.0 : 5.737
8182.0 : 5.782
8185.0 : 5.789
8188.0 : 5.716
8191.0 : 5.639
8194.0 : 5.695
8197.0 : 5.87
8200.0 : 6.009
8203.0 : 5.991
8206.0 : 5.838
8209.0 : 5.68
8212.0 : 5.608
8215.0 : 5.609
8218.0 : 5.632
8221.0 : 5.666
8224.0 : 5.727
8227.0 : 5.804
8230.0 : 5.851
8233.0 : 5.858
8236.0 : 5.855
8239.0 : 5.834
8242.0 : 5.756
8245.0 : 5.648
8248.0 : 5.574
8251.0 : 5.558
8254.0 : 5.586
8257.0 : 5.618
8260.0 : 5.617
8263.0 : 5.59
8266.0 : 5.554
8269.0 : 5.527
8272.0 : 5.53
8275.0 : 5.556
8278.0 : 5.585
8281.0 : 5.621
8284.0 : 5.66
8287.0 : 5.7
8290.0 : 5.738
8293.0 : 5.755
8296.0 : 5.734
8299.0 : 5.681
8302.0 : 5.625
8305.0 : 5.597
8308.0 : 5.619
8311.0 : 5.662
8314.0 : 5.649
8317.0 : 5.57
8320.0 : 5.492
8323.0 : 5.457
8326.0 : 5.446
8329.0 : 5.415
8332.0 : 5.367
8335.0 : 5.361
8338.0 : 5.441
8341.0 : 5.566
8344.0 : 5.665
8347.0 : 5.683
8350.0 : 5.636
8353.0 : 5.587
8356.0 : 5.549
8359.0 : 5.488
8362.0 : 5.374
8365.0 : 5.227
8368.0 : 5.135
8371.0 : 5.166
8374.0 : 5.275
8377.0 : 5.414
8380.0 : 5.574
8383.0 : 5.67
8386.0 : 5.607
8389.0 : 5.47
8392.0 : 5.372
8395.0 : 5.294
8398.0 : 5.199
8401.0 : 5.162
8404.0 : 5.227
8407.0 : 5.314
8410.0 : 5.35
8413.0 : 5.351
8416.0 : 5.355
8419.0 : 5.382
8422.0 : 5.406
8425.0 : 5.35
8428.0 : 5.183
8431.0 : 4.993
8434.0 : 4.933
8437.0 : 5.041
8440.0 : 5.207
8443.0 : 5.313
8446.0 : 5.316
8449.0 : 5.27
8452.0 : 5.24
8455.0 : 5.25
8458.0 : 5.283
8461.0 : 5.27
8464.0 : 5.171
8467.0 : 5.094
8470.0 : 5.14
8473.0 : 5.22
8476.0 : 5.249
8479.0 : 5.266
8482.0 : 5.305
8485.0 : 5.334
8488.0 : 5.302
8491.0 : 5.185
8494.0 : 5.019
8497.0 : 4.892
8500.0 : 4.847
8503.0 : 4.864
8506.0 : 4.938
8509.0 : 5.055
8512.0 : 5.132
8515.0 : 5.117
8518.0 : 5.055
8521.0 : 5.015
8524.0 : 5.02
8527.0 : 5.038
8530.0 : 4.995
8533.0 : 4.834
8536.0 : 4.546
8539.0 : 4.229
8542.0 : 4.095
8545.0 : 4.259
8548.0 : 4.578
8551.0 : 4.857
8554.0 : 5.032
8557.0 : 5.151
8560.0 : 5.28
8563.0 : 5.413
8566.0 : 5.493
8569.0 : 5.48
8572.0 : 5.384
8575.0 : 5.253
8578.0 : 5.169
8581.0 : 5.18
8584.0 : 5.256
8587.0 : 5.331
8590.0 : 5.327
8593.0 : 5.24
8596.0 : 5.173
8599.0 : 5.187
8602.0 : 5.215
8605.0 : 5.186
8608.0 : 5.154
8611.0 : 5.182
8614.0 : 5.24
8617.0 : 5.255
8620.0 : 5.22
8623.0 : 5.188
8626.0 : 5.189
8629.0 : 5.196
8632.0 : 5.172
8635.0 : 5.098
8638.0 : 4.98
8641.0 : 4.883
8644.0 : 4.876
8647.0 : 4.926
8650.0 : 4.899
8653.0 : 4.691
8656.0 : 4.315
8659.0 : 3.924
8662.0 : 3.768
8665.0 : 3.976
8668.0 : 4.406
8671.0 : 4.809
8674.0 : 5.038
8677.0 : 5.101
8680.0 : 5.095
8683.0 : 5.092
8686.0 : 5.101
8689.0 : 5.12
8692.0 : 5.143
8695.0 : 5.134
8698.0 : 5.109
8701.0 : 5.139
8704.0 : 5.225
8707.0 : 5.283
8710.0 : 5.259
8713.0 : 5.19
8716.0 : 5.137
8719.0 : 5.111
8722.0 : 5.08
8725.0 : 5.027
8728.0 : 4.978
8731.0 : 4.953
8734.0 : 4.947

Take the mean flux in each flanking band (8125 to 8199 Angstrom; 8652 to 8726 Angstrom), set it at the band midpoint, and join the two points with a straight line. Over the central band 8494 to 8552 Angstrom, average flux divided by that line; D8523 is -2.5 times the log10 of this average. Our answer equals 0.08 mag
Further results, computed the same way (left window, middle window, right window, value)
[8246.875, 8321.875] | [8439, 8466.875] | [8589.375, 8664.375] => 0.01 mag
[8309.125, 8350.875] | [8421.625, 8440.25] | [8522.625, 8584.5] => 0.03 mag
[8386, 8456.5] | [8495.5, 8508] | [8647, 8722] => 0.06 mag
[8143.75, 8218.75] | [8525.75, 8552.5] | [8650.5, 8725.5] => 0.12 mag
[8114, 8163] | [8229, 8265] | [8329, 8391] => -0.02 mag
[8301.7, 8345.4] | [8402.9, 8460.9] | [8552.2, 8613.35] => 0.03 mag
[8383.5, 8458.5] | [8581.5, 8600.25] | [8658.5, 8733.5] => -0.04 mag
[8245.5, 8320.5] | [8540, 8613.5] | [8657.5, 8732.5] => 0.00 mag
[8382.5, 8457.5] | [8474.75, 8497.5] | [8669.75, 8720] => 0.01 mag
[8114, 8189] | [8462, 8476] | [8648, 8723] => 0.01 mag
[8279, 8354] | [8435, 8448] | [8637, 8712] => 0.03 mag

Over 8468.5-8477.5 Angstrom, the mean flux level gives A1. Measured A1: 5.2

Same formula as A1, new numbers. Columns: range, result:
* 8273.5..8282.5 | 5.59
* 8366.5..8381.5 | 5.31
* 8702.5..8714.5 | 5.24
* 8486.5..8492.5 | 5.24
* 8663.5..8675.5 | 4.56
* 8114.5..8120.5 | 5.7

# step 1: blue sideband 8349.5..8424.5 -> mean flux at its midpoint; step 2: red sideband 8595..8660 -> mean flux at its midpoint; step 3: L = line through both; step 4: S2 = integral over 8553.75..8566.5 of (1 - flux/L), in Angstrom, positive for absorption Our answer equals -0.4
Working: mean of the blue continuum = 5.38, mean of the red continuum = 5.01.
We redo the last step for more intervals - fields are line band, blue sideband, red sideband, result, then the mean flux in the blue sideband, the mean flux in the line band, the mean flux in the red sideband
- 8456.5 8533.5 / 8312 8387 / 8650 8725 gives 1.7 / 5.47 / 5.11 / 4.89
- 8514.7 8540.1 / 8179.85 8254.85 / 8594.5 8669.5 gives 1.2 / 5.74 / 4.87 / 4.89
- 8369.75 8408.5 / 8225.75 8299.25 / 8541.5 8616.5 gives 0.7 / 5.67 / 5.37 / 5.14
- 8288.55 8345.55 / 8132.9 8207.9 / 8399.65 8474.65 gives -1.0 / 5.76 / 5.57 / 5.23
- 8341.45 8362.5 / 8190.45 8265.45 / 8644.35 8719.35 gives -0.3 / 5.72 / 5.58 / 4.88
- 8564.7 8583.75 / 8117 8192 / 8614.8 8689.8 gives -1.3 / 5.73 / 5.32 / 4.85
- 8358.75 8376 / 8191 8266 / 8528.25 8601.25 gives 0.5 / 5.72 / 5.27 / 5.03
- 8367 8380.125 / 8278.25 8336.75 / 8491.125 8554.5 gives 0.2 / 5.59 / 5.29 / 4.83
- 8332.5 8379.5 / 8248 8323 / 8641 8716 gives 0.3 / 5.61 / 5.44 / 4.87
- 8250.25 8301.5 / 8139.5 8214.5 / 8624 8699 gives -0.5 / 5.75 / 5.63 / 4.84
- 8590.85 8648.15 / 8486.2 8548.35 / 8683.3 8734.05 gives -1.6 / 4.87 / 5.14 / 5.12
